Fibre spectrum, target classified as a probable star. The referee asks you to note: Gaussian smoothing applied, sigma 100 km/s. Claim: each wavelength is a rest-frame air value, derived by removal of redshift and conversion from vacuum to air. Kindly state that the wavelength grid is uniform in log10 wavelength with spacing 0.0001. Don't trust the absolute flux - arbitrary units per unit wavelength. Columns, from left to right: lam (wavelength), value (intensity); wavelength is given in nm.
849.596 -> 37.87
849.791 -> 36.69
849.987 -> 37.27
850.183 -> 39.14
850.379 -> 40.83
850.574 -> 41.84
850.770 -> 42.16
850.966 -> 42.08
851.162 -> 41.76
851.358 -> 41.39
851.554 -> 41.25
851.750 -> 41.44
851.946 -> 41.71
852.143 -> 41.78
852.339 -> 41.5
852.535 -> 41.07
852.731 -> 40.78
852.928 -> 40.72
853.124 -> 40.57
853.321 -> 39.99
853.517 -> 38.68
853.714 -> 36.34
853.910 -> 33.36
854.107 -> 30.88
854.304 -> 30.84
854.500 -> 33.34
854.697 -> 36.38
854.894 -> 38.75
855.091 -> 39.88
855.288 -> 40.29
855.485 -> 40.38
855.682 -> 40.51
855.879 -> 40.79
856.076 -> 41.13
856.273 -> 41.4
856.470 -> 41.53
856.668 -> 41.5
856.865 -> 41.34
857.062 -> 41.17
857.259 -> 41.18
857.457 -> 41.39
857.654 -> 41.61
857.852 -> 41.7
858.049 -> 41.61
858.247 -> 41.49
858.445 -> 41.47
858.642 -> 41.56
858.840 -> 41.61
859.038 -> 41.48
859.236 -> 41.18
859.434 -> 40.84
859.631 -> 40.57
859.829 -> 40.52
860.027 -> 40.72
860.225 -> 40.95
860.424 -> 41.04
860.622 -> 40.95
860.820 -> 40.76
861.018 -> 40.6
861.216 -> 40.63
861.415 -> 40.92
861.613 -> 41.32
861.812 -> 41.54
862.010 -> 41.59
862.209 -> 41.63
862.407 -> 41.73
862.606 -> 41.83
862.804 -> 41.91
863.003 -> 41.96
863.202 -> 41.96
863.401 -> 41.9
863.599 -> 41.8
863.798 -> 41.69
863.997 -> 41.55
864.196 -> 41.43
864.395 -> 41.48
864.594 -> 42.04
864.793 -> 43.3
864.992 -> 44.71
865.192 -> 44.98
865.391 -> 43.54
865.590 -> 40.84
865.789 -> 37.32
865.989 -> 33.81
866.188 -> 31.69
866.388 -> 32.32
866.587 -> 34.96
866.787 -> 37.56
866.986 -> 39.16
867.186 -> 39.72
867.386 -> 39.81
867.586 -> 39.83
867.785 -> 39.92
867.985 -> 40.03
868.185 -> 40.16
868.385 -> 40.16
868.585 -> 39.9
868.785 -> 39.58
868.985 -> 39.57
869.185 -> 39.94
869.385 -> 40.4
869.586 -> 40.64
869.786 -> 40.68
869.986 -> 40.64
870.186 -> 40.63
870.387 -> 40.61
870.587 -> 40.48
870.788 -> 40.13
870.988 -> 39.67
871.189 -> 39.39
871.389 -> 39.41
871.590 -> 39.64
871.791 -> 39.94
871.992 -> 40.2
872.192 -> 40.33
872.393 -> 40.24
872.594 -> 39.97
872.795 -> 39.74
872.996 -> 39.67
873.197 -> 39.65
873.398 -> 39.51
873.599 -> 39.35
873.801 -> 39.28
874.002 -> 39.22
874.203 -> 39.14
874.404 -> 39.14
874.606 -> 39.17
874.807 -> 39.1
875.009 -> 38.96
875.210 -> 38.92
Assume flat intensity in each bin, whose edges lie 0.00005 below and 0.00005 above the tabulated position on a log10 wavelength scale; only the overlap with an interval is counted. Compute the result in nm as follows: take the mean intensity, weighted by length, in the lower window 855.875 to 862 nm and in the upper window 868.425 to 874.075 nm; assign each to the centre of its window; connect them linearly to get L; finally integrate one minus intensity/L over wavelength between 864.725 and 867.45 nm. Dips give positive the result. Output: 0.115 nm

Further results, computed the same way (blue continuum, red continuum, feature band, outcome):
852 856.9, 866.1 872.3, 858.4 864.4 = -0.34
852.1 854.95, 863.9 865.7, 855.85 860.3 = -0.19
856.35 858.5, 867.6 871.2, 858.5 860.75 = 0.01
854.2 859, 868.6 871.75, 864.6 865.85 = -0.08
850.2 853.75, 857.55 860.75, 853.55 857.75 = 0.24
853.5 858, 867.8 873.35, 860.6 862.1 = -0.06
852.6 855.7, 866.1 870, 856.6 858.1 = -0.14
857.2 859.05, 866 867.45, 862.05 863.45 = -0.11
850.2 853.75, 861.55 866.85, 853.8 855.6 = 0.21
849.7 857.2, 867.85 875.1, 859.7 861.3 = -0.04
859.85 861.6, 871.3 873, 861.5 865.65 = -0.16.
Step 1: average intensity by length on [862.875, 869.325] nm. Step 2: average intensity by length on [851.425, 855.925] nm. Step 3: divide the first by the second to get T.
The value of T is 1.0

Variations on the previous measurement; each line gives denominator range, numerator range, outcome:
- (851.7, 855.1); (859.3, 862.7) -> 1.08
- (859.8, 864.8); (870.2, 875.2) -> 0.96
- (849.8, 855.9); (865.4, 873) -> 1.00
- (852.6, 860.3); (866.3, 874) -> 0.99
